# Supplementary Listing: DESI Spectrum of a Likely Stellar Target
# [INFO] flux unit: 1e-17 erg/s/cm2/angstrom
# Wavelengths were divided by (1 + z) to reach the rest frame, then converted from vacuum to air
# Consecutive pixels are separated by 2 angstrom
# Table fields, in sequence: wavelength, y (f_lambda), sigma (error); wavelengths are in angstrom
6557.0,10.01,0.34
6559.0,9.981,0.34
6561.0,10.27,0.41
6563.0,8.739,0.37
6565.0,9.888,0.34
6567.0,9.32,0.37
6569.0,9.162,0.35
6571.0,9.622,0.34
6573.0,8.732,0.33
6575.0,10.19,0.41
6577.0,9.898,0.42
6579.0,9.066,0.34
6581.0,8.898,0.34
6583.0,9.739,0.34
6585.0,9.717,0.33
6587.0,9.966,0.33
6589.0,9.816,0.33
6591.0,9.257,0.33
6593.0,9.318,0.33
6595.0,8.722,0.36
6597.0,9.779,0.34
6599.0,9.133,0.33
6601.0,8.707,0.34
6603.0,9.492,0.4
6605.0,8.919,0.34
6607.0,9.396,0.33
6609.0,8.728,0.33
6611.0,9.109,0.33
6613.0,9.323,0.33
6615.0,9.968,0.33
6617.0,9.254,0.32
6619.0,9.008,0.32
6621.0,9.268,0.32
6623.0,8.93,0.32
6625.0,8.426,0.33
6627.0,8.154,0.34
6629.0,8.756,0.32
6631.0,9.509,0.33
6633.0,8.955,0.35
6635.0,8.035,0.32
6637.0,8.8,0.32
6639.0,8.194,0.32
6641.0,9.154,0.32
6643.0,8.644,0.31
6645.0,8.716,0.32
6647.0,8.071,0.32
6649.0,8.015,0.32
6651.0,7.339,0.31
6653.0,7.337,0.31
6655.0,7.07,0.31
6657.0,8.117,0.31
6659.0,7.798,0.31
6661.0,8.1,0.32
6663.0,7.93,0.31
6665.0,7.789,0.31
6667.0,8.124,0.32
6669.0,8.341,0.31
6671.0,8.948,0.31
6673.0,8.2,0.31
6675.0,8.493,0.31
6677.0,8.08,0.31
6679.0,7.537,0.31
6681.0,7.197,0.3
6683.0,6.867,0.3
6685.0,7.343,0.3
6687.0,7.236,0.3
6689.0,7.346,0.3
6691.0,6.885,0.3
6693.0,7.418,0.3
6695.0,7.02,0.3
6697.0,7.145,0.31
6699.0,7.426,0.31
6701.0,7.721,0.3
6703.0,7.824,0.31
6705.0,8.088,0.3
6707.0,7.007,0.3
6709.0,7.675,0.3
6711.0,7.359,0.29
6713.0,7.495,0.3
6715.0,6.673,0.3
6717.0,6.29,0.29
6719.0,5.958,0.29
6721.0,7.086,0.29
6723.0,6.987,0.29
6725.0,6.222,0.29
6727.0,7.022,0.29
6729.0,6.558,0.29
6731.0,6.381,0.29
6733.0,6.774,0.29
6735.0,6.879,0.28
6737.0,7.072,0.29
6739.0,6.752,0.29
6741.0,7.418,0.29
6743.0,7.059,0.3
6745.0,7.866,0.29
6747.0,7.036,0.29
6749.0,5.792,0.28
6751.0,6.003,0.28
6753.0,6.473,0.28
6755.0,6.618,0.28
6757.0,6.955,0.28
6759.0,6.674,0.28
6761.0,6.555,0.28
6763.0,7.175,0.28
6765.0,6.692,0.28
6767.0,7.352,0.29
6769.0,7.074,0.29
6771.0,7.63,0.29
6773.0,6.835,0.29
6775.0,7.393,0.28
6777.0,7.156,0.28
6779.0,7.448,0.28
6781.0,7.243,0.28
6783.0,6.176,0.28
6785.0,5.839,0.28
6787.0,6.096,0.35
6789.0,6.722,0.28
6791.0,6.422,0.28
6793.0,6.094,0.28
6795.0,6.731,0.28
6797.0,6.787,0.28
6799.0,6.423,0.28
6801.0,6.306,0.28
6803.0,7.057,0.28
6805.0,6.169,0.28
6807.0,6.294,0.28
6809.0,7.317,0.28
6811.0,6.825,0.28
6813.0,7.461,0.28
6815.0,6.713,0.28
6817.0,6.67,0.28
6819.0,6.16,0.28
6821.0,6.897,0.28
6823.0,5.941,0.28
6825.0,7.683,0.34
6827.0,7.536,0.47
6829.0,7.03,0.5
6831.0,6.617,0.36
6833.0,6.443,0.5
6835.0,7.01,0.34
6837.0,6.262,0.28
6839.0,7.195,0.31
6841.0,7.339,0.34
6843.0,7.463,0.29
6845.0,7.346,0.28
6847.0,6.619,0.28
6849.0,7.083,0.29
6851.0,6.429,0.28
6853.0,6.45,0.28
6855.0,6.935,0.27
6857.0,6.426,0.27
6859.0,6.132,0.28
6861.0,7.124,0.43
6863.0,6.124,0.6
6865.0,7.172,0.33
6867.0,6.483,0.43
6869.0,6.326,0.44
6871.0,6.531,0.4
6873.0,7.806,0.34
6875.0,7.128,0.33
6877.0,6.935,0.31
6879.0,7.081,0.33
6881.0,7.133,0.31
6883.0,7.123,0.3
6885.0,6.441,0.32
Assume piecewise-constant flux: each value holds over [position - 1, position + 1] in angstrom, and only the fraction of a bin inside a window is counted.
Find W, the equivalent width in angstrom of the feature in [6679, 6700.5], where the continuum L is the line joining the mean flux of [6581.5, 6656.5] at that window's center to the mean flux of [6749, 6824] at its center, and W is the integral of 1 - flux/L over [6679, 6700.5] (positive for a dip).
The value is 2.0 angstrom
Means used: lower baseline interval 8.88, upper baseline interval 6.7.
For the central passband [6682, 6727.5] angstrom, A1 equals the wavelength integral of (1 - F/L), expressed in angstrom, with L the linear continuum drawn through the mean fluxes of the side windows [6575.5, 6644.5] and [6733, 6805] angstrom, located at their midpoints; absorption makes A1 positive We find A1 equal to 3.5 angstrom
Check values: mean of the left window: 9.12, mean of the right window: 6.79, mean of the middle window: 7.14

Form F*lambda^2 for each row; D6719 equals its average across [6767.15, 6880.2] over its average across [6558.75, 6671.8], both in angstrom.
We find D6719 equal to 0.81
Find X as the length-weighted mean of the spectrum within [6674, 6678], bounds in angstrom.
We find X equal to 8.29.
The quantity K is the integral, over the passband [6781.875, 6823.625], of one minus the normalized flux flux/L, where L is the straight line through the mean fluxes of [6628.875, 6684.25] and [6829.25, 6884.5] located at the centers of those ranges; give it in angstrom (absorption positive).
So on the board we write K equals 3.8 angstrom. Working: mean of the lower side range 8.13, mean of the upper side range 6.84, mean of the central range 6.54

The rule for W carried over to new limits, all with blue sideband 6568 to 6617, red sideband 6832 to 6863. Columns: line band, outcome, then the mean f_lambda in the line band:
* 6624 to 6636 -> 0.46 angstrom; 8.64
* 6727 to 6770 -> 5.33 angstrom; 6.82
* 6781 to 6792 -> 1.58 angstrom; 6.34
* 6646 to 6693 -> 4.63 angstrom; 7.74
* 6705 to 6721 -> 2.25 angstrom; 7.01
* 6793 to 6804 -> 1.02 angstrom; 6.61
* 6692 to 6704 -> 1.26 angstrom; 7.43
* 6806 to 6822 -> 0.76 angstrom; 6.79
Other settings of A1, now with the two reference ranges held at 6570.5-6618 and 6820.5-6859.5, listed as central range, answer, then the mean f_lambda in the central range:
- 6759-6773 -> 1.05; 7.03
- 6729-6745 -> 1.94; 6.94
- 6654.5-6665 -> 1.03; 7.84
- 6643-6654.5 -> 1.15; 7.92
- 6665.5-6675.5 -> 0.23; 8.39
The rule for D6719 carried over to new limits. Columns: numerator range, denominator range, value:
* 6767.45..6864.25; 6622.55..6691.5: 0.88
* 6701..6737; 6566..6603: 0.77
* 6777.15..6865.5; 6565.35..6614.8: 0.77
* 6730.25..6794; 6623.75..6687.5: 0.87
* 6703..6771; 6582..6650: 0.79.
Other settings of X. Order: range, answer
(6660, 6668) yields 7.99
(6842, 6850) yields 7.13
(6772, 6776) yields 7.11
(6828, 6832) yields 6.82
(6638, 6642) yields 8.67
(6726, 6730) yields 6.79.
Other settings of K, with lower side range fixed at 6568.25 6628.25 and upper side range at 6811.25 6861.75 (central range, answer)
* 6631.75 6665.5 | 2.35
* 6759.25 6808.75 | 4.21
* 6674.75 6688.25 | 1.50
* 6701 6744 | 5.37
